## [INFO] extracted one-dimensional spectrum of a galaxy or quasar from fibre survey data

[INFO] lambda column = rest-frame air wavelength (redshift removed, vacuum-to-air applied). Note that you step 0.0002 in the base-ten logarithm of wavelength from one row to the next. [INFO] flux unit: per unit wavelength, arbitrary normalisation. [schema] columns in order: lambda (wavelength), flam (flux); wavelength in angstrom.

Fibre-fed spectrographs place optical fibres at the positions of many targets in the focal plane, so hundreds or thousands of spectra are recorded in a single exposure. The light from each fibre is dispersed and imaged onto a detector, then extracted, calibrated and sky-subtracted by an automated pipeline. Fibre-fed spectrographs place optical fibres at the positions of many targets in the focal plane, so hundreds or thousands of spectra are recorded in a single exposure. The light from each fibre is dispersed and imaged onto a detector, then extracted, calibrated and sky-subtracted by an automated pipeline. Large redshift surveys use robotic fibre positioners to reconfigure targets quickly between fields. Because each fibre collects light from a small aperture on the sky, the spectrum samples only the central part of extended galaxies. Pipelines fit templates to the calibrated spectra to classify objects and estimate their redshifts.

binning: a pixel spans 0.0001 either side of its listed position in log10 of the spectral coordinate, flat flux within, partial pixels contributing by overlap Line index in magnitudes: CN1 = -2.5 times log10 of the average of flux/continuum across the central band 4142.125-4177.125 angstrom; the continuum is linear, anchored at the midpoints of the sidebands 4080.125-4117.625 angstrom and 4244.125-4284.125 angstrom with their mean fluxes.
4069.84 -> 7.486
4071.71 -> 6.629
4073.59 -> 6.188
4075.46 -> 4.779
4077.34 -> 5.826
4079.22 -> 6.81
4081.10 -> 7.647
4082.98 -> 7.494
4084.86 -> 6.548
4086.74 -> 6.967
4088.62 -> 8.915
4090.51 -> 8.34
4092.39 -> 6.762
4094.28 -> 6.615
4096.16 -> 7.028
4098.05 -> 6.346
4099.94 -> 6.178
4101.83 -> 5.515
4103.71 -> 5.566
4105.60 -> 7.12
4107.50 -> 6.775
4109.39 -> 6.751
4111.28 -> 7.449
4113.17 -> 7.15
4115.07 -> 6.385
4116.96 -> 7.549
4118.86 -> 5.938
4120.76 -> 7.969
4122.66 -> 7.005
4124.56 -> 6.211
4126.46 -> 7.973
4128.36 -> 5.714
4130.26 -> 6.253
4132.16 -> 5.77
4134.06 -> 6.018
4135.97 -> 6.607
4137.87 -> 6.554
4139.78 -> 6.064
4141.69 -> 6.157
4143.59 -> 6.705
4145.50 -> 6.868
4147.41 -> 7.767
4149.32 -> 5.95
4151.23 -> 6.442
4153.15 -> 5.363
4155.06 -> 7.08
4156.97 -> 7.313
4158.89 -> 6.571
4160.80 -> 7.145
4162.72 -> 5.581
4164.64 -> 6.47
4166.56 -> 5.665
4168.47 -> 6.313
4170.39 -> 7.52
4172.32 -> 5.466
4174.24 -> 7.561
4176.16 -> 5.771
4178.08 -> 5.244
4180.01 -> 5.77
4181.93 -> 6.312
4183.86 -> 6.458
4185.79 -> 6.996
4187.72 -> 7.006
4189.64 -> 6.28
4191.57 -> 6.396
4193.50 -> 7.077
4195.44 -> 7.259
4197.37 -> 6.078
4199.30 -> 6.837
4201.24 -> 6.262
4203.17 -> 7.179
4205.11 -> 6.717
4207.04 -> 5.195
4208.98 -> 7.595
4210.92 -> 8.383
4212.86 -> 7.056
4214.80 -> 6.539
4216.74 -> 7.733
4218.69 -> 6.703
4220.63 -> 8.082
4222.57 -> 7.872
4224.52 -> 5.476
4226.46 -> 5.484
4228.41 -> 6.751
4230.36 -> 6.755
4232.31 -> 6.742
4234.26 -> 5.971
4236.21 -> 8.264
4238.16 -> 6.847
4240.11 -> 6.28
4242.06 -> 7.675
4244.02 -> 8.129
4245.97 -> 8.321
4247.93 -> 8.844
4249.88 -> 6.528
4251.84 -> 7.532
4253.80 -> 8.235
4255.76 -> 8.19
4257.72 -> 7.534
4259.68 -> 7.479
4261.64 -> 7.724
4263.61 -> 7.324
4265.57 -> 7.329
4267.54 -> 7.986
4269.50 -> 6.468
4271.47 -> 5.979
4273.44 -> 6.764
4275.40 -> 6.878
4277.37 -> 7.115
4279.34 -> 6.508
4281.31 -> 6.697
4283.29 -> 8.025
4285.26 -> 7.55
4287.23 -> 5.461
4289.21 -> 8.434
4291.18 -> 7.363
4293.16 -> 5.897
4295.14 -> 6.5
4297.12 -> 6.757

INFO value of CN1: 0.09 mag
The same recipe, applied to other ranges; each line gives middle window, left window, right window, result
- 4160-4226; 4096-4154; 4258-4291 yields 0.03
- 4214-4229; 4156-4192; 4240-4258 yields 0.07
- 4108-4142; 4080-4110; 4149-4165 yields 0.01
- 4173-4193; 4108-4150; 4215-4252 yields 0.09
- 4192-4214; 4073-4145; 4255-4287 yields 0.02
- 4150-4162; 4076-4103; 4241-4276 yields 0.08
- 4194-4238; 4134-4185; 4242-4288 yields 0.01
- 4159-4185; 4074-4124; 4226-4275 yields 0.12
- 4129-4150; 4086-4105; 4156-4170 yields 0.03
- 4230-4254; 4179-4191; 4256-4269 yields -0.02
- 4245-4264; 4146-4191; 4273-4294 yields -0.14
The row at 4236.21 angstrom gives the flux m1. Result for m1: 8.264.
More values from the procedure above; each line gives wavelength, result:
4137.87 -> 6.554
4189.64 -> 6.28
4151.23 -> 6.442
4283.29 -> 8.025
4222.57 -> 7.872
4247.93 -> 8.844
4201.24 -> 6.262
